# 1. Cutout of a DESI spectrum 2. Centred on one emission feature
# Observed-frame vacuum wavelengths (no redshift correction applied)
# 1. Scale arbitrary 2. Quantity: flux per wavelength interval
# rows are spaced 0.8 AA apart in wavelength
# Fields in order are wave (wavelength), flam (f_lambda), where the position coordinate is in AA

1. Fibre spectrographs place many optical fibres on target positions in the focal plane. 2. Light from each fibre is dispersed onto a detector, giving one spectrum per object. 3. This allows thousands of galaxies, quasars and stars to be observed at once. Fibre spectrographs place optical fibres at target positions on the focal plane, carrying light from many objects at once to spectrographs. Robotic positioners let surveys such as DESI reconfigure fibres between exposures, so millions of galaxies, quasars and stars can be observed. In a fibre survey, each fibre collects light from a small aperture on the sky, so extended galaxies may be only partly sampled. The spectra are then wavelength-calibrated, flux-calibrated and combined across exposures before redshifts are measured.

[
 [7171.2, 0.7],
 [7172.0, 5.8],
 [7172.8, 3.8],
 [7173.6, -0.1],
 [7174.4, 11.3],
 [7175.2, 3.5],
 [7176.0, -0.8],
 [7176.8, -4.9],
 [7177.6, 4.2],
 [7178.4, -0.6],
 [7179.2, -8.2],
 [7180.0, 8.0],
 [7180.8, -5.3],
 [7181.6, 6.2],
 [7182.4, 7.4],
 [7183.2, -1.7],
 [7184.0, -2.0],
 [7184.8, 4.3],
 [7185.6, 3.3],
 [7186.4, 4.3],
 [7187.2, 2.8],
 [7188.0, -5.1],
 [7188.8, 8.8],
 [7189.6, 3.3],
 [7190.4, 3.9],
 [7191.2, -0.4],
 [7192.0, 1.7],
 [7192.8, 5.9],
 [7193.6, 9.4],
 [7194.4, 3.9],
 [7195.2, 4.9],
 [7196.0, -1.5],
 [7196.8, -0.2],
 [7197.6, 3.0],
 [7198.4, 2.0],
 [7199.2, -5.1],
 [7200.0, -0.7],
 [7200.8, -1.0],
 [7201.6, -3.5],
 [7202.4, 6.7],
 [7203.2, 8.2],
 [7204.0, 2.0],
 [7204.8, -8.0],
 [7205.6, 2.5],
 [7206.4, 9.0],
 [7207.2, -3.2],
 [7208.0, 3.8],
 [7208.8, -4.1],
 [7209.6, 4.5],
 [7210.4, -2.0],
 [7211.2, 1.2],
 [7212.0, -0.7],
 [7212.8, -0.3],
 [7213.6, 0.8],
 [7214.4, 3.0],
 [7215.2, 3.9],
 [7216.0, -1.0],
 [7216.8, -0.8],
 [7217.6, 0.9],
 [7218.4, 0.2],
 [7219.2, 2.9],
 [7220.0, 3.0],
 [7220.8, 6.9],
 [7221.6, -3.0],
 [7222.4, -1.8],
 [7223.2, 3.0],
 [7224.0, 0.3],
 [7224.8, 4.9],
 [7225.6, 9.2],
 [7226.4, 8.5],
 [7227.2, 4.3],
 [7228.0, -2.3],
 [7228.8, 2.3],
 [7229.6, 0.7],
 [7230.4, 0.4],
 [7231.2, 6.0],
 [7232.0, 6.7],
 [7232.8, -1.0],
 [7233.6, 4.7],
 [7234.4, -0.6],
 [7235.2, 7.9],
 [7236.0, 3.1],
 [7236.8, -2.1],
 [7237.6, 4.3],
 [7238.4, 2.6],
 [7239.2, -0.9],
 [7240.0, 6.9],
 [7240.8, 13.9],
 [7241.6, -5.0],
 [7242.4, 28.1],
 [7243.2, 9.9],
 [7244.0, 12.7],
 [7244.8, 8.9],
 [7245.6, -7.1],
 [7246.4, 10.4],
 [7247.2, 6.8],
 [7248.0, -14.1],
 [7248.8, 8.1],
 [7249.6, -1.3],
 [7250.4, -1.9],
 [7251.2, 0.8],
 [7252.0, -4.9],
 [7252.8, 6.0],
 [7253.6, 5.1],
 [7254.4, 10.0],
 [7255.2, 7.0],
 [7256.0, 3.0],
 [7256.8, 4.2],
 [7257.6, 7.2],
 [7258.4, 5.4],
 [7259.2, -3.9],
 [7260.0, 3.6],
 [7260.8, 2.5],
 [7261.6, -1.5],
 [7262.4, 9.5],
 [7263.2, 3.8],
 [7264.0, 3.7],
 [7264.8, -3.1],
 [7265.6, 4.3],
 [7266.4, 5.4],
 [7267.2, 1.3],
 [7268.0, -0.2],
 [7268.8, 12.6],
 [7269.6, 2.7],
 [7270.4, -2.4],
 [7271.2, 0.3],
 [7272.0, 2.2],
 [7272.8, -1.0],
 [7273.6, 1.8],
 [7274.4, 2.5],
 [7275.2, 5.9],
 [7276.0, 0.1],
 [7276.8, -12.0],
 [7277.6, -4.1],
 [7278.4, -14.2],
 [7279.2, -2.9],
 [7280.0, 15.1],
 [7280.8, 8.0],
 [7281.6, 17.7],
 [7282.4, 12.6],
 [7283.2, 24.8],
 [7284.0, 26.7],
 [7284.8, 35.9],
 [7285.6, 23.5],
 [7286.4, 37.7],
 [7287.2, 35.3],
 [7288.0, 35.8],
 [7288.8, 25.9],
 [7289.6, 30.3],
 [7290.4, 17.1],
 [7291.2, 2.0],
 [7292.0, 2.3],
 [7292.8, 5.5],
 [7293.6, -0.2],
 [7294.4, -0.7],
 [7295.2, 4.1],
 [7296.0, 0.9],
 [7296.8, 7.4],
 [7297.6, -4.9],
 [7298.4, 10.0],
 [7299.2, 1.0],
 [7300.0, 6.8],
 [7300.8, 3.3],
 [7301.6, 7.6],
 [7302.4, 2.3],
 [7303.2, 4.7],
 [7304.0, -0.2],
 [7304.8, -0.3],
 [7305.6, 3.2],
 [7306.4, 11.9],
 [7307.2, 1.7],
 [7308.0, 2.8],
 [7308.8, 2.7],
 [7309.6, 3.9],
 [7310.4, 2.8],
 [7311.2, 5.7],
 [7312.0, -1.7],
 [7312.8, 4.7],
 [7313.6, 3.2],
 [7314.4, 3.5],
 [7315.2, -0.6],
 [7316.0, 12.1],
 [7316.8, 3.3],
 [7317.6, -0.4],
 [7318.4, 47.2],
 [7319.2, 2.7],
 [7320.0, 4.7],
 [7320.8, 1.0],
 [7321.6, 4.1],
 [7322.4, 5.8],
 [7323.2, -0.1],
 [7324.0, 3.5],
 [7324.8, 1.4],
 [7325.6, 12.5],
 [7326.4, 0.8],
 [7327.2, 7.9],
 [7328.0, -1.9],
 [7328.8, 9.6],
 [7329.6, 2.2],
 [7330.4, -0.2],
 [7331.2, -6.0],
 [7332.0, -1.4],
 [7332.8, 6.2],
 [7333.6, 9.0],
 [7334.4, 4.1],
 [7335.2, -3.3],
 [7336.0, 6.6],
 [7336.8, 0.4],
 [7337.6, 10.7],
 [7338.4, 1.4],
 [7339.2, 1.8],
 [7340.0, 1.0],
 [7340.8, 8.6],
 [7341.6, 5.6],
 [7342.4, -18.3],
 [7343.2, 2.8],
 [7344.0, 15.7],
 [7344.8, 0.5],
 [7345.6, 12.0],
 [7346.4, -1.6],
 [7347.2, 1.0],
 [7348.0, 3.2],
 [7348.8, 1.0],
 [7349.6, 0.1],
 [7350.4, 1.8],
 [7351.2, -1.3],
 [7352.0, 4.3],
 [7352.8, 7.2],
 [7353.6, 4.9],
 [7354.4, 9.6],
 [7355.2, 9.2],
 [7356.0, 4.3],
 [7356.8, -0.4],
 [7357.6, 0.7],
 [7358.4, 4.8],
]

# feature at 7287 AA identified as [O II]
